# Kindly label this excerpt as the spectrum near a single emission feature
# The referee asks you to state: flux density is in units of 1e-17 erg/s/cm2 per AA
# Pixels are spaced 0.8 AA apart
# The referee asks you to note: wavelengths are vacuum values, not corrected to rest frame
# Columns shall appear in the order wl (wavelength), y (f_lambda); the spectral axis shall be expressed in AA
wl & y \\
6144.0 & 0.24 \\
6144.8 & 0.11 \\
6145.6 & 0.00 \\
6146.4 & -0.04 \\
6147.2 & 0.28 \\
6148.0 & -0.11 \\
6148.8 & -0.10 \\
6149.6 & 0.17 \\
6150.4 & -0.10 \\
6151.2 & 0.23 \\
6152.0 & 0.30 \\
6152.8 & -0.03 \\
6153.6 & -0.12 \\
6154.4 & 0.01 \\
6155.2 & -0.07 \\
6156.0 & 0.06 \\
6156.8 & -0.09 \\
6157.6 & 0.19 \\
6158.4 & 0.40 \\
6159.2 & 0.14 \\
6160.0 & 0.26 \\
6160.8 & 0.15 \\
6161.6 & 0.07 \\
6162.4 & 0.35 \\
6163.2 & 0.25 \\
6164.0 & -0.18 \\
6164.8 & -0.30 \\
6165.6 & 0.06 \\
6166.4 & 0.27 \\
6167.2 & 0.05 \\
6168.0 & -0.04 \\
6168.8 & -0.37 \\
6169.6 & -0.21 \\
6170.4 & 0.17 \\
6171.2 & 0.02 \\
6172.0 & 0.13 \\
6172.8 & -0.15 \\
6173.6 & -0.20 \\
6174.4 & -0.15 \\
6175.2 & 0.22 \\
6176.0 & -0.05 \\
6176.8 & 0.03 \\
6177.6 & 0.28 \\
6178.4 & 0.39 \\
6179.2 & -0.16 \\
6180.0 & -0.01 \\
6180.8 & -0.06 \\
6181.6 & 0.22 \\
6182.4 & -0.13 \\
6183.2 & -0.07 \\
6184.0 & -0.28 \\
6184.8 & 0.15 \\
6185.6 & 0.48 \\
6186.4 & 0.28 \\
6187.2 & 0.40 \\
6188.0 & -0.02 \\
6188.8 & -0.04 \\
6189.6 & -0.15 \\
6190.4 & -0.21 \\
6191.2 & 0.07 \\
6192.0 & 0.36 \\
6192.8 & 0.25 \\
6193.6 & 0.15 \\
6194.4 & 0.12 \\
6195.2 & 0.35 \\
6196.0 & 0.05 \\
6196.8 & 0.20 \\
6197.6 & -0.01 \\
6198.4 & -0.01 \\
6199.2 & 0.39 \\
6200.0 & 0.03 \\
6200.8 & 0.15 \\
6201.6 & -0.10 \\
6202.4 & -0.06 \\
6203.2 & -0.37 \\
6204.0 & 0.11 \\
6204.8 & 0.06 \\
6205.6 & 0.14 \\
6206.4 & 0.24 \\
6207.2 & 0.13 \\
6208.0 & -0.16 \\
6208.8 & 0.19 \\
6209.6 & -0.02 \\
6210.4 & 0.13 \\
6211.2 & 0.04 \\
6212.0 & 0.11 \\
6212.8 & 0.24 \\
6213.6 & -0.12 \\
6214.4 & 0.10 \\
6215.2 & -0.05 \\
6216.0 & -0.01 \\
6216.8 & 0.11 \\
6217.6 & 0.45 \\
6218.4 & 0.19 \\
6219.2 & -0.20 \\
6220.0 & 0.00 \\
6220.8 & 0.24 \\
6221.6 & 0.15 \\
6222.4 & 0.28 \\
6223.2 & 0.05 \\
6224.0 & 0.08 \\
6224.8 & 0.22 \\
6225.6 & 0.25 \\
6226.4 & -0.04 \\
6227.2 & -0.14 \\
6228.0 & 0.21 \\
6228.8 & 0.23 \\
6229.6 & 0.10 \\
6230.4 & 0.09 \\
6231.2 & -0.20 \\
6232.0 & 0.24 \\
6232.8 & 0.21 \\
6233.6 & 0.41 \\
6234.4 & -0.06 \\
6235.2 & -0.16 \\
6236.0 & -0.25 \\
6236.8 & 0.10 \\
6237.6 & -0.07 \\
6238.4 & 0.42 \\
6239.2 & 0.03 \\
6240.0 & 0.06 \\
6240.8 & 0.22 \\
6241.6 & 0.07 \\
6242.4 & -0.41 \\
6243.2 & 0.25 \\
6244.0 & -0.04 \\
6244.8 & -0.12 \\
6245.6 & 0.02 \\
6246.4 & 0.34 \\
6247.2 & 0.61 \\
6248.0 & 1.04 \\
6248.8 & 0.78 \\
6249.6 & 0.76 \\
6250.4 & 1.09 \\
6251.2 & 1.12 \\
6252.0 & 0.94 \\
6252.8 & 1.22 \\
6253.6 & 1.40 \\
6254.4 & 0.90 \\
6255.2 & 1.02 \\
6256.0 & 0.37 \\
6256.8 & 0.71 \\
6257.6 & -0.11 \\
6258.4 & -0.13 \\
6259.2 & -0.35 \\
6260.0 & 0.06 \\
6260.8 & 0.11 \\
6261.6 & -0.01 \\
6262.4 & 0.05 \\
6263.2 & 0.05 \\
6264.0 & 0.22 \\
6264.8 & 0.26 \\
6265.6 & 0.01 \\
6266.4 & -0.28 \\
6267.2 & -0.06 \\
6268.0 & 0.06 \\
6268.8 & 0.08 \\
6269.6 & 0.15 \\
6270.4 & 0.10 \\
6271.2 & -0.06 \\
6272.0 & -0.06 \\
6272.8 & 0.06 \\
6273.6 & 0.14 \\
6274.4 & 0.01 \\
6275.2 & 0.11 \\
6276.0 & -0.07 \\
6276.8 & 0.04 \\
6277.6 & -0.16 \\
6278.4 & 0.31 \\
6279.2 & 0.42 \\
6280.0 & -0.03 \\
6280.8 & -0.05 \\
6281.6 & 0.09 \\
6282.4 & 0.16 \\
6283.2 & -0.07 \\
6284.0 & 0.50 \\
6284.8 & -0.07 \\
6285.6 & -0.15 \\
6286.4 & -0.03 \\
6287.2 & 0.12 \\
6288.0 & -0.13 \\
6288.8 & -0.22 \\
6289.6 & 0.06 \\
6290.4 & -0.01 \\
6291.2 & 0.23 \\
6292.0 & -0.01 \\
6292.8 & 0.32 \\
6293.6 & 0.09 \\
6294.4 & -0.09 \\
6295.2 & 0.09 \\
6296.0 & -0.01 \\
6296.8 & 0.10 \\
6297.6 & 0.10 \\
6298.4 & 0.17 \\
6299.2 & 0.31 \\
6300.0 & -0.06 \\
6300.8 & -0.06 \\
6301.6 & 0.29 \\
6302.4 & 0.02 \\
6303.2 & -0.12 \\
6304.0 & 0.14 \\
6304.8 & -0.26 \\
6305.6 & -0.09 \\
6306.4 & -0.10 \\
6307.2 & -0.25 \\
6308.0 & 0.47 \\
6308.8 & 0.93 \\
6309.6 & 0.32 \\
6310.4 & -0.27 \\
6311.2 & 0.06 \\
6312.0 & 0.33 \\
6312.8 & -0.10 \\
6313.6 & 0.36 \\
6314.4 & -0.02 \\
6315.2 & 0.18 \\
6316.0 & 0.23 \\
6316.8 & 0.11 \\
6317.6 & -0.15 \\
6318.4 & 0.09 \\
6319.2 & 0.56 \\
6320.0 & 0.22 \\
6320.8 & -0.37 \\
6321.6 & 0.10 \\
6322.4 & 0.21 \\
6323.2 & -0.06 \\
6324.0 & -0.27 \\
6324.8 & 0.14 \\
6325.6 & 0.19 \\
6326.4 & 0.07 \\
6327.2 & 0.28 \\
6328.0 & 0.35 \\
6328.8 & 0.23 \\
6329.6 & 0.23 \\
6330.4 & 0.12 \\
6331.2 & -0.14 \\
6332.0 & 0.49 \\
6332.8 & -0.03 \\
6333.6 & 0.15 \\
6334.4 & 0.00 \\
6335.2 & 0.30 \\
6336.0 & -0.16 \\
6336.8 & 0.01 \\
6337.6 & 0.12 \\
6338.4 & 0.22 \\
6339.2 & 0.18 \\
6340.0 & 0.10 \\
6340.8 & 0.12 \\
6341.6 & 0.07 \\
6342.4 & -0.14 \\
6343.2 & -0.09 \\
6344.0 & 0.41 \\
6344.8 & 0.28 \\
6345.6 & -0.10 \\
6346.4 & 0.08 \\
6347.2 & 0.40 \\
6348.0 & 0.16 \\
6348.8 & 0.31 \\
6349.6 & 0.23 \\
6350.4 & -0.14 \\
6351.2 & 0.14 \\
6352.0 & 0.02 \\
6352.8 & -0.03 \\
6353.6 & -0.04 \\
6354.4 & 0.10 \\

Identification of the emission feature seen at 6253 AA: [O II] 3727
